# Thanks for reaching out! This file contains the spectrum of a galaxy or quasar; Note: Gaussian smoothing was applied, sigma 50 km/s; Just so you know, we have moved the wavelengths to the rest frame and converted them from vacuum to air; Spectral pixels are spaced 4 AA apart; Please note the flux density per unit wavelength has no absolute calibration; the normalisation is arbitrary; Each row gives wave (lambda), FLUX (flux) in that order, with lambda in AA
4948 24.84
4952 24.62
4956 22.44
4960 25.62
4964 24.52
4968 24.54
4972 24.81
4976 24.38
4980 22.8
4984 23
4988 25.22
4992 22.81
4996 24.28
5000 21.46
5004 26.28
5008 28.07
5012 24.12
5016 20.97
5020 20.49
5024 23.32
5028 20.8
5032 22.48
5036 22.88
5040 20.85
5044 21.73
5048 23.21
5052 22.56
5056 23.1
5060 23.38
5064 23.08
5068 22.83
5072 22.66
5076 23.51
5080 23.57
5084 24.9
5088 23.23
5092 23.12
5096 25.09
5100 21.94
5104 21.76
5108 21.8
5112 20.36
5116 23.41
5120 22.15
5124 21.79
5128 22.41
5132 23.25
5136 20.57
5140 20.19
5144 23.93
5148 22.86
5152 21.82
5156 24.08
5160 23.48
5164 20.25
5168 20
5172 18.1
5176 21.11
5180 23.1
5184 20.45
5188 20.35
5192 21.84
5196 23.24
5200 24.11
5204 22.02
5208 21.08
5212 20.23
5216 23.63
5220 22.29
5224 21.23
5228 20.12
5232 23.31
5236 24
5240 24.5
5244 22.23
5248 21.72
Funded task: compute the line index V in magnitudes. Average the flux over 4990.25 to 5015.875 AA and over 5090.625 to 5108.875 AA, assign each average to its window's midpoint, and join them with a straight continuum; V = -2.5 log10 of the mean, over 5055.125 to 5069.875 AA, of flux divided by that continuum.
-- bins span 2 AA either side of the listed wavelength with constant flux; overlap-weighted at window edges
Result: 0.01 mag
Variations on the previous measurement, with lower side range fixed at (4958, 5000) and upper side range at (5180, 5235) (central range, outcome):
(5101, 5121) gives 0.05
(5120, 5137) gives 0.03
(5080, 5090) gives -0.04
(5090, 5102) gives -0.02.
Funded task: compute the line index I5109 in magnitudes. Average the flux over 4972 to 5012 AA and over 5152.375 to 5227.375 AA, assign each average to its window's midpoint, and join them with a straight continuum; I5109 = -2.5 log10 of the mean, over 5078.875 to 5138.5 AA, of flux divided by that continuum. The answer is 0.01 mag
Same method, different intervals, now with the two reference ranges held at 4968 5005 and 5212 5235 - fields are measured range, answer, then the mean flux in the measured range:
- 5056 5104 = -0.01 mag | 23.3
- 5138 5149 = 0.02 mag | 22.3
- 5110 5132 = 0.03 mag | 22.1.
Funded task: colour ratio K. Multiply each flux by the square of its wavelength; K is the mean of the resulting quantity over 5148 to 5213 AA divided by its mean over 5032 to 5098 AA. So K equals 1.0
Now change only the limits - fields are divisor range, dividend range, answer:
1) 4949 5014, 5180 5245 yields 1.00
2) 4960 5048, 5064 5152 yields 1.01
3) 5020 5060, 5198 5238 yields 1.07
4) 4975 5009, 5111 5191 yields 0.96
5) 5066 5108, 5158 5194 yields 0.94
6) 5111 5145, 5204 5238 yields 1.04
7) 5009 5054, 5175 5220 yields 1.05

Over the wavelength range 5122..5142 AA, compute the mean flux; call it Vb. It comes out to 21.6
